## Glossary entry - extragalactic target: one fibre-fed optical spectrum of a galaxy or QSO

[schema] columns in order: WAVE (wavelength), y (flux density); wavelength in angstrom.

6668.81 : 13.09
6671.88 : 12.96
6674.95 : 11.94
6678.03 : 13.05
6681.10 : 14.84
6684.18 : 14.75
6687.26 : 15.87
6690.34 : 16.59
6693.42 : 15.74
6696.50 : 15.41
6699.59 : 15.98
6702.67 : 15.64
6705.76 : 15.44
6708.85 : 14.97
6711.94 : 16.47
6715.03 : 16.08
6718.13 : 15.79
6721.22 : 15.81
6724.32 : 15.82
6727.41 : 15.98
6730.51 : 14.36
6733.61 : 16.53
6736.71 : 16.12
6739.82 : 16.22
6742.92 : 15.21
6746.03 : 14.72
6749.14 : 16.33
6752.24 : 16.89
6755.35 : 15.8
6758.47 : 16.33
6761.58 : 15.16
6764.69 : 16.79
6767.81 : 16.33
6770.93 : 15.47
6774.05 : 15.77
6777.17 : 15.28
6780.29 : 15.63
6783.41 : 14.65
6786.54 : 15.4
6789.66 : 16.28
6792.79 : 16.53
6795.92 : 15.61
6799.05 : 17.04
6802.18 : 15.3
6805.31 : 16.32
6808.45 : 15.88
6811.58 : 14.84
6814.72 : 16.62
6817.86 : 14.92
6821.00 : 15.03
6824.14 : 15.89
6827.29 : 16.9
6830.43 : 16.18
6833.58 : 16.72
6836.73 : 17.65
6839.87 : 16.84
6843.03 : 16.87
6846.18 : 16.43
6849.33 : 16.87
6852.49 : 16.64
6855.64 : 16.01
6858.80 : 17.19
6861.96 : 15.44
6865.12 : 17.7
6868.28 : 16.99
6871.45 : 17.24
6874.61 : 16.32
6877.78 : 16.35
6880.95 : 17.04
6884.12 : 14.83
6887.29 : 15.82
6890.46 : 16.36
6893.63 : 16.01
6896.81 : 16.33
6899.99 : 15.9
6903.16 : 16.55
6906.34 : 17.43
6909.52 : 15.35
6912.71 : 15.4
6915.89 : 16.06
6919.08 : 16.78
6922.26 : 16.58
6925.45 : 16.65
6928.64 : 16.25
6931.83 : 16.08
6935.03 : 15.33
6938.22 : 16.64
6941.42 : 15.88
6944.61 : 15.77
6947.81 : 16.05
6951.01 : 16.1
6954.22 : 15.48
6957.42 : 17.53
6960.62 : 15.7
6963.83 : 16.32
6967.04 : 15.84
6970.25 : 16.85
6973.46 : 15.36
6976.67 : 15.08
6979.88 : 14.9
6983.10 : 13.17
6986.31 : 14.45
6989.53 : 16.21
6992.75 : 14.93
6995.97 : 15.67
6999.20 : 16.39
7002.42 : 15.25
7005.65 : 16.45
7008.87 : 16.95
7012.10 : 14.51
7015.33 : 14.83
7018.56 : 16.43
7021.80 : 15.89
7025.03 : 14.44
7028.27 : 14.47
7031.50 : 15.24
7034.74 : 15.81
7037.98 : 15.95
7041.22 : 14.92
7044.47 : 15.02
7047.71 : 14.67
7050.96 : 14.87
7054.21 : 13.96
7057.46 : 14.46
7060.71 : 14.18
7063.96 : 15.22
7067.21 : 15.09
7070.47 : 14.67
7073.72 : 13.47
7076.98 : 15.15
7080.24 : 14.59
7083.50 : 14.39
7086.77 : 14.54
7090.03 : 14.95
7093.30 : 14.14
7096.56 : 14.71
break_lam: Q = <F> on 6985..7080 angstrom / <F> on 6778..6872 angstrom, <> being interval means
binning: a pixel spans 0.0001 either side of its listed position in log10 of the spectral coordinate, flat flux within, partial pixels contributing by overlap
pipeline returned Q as 0.93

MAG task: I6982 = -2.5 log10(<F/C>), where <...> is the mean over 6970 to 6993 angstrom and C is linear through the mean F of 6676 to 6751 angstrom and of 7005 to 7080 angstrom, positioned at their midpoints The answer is 0.01 mag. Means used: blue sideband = 15.6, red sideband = 15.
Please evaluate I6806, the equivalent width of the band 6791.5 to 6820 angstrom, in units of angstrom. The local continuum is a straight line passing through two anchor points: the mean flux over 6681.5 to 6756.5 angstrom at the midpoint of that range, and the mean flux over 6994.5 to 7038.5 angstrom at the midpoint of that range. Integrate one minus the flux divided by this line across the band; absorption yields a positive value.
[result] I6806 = -0.3 angstrom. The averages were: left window 15.8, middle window 15.9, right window 15.6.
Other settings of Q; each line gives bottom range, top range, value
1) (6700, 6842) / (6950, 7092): 0.96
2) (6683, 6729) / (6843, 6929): 1.04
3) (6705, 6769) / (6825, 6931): 1.04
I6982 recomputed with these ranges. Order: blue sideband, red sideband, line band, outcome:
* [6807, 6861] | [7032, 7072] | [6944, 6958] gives -0.04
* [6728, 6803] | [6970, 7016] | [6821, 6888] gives -0.06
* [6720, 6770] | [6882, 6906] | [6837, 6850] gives -0.05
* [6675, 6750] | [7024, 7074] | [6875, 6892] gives -0.07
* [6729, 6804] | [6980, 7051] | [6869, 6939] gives -0.05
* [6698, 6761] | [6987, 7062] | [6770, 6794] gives 0.01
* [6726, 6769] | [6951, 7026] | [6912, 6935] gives -0.04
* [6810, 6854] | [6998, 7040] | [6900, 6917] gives -0.01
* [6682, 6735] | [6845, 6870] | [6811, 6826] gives 0.06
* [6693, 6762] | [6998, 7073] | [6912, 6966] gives -0.05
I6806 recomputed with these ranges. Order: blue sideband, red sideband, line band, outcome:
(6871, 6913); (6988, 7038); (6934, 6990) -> 0.5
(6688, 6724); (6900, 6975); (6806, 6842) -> -0.4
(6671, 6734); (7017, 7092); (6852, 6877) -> -2.7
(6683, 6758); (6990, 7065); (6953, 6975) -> -1.2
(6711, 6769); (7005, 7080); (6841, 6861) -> -1.3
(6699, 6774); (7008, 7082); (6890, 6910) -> -1.2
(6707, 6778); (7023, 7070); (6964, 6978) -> -0.7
